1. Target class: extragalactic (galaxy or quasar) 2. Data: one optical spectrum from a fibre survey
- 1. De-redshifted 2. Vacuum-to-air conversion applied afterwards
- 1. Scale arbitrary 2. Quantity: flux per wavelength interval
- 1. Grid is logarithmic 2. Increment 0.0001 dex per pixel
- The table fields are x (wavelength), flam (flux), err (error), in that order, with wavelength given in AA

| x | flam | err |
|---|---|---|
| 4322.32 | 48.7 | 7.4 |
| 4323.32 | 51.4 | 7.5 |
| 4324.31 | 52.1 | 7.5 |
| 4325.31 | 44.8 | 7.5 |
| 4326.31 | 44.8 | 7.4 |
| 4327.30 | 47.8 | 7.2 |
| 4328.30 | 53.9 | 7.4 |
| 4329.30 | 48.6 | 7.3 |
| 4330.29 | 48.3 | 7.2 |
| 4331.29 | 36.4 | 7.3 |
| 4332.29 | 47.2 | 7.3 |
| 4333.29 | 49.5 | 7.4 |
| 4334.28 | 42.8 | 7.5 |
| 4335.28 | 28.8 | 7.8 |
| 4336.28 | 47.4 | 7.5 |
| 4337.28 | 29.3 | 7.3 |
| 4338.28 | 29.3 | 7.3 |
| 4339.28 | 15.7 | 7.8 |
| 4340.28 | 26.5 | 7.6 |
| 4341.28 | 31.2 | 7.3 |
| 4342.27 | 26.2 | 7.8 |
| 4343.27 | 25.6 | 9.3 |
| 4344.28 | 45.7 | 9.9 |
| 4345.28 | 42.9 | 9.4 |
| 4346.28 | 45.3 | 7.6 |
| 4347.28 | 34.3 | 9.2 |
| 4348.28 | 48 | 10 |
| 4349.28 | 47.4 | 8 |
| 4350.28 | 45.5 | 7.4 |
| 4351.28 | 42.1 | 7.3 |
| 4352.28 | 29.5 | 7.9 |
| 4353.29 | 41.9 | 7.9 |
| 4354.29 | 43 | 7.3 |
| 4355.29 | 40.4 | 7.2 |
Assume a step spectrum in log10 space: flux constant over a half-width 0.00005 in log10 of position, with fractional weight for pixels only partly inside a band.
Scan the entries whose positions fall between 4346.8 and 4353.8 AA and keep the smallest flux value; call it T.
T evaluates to 29.5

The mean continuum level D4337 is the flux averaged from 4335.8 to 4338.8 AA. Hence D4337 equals 35.1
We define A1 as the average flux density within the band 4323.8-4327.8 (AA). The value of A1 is 47.4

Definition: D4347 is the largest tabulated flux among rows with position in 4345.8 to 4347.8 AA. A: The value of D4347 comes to 45.3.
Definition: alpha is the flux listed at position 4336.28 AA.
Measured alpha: 47.4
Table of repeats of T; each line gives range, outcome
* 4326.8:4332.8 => 36.4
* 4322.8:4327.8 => 44.8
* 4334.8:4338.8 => 28.8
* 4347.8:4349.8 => 47.4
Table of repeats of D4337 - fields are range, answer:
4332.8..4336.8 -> 42.1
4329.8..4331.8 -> 42.2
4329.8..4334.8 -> 44.8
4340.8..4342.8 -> 28.8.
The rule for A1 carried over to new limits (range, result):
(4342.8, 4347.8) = 38.8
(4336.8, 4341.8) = 26.4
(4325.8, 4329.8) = 48.8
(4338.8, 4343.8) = 25.2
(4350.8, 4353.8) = 37.8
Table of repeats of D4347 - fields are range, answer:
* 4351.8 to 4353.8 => 41.9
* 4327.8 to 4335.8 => 53.9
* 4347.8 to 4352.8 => 48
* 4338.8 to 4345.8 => 45.7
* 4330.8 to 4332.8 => 47.2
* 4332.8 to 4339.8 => 49.5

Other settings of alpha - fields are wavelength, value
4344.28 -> 45.7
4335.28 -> 28.8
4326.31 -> 44.8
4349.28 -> 47.4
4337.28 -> 29.3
